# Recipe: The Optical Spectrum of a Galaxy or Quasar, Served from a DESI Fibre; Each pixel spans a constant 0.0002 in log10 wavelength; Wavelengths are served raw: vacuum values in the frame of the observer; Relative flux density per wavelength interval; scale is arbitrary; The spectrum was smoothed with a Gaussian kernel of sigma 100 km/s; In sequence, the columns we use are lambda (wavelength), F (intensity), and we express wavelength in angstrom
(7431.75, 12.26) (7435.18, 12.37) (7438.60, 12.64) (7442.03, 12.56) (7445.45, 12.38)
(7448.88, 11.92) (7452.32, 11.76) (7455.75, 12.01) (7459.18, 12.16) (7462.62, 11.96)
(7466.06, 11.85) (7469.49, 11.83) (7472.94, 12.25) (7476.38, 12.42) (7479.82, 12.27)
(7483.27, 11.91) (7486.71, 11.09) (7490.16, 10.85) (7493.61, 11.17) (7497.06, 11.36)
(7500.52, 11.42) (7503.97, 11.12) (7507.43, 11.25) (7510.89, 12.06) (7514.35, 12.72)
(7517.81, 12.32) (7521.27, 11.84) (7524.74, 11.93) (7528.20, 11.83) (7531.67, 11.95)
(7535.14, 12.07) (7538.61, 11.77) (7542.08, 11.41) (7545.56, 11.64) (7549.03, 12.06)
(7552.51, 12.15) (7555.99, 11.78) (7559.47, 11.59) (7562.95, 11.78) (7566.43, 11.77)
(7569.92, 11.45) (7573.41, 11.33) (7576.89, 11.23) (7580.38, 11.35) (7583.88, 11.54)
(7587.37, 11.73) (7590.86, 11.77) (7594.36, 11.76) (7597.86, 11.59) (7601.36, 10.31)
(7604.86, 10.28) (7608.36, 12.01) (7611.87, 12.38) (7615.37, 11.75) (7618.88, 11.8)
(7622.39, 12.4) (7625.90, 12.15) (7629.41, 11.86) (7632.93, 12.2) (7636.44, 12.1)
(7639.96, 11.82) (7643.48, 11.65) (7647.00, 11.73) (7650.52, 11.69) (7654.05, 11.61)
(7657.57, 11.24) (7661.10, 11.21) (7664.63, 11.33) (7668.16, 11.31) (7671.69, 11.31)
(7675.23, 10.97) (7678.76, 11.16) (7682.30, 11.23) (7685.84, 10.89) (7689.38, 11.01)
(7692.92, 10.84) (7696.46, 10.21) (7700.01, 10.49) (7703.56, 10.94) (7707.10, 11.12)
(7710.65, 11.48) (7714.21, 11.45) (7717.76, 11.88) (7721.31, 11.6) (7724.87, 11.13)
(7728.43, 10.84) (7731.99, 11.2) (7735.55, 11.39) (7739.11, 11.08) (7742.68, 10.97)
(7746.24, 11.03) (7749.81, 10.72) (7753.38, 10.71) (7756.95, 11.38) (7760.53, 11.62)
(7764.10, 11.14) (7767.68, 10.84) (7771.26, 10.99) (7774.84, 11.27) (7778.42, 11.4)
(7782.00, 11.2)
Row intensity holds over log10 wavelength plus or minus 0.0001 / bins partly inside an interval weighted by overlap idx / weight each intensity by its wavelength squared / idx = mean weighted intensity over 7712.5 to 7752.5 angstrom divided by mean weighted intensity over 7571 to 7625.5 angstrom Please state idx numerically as 1.00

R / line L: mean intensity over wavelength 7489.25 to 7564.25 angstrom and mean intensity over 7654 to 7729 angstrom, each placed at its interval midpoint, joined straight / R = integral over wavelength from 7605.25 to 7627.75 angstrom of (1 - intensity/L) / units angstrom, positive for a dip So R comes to -1.1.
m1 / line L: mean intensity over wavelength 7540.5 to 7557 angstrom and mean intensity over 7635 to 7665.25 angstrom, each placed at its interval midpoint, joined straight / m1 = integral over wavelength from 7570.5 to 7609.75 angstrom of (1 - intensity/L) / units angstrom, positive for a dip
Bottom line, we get 1.3 angstrom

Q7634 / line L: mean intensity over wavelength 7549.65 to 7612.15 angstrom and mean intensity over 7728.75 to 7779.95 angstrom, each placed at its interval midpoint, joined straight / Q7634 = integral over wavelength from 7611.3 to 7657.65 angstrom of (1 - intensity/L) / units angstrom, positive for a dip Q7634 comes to -2.0 angstrom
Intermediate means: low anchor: 11.5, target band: 11.9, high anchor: 11.1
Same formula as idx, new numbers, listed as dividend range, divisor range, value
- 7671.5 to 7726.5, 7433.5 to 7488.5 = 0.98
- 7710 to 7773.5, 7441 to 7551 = 1.01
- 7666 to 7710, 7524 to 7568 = 0.96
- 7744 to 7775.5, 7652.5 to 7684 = 1.01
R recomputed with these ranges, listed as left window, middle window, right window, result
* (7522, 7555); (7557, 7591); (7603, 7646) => 0.90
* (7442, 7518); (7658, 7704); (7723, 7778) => 1.15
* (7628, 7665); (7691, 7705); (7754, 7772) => 1.03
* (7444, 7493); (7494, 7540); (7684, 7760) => -0.28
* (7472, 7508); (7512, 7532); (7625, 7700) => -1.02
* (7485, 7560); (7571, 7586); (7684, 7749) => 0.19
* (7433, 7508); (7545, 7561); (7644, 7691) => -0.34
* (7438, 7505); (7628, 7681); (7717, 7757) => -0.87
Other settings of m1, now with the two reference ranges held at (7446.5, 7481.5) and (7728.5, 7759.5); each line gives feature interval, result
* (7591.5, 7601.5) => 0.13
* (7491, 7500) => 0.52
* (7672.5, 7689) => 0.31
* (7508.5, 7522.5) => -0.40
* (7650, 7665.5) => -0.05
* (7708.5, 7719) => -0.38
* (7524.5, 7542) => -0.08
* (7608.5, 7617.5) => -0.41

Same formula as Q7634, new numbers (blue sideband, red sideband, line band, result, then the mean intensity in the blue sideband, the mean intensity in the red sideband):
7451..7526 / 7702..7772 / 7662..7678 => 0.2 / 11.8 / 11.2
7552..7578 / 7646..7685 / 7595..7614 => 0.3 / 11.6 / 11.3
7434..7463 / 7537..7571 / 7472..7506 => 1.3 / 12.2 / 11.7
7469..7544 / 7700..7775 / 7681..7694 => 0.3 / 11.8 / 11.2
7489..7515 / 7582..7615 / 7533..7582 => -0.8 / 11.5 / 11.5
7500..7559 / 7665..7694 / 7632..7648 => -0.8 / 11.8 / 11.1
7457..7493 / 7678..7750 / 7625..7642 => -1.0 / 11.8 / 11.1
